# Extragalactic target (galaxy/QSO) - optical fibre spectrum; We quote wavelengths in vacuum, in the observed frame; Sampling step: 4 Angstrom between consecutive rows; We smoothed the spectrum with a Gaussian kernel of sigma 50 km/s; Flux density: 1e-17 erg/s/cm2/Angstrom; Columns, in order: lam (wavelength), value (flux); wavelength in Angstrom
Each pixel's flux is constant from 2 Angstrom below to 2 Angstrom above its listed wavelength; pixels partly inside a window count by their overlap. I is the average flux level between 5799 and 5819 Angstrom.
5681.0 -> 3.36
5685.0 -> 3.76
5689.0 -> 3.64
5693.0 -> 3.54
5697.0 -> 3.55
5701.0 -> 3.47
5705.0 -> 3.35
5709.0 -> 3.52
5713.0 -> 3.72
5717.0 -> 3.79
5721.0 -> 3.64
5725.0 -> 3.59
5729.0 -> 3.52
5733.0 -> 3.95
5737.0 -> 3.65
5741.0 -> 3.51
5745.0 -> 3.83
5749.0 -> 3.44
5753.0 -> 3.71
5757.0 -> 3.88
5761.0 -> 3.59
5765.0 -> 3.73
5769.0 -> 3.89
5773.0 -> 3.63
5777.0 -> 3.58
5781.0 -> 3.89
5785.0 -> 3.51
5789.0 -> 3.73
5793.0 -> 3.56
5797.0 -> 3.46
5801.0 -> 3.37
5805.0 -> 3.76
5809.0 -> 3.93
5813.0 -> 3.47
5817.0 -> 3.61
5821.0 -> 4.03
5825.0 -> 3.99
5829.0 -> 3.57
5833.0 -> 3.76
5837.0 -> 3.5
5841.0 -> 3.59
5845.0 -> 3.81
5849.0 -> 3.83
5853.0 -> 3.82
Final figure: 3.63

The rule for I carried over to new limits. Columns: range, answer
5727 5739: 3.71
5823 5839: 3.71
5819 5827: 4.01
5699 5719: 3.57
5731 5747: 3.73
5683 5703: 3.59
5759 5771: 3.74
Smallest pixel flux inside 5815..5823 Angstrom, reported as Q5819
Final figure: 3.61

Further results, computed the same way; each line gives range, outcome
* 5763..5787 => 3.51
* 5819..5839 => 3.5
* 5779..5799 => 3.46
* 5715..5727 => 3.59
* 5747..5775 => 3.44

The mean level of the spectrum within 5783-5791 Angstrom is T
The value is 3.62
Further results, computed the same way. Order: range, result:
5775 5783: 3.74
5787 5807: 3.58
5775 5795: 3.65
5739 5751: 3.59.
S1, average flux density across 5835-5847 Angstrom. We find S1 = 3.63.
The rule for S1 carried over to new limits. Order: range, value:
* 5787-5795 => 3.65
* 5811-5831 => 3.73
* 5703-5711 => 3.44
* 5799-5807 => 3.56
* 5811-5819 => 3.54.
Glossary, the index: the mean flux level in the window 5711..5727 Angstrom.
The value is 3.69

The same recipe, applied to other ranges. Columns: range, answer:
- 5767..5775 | 3.76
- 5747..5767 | 3.67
